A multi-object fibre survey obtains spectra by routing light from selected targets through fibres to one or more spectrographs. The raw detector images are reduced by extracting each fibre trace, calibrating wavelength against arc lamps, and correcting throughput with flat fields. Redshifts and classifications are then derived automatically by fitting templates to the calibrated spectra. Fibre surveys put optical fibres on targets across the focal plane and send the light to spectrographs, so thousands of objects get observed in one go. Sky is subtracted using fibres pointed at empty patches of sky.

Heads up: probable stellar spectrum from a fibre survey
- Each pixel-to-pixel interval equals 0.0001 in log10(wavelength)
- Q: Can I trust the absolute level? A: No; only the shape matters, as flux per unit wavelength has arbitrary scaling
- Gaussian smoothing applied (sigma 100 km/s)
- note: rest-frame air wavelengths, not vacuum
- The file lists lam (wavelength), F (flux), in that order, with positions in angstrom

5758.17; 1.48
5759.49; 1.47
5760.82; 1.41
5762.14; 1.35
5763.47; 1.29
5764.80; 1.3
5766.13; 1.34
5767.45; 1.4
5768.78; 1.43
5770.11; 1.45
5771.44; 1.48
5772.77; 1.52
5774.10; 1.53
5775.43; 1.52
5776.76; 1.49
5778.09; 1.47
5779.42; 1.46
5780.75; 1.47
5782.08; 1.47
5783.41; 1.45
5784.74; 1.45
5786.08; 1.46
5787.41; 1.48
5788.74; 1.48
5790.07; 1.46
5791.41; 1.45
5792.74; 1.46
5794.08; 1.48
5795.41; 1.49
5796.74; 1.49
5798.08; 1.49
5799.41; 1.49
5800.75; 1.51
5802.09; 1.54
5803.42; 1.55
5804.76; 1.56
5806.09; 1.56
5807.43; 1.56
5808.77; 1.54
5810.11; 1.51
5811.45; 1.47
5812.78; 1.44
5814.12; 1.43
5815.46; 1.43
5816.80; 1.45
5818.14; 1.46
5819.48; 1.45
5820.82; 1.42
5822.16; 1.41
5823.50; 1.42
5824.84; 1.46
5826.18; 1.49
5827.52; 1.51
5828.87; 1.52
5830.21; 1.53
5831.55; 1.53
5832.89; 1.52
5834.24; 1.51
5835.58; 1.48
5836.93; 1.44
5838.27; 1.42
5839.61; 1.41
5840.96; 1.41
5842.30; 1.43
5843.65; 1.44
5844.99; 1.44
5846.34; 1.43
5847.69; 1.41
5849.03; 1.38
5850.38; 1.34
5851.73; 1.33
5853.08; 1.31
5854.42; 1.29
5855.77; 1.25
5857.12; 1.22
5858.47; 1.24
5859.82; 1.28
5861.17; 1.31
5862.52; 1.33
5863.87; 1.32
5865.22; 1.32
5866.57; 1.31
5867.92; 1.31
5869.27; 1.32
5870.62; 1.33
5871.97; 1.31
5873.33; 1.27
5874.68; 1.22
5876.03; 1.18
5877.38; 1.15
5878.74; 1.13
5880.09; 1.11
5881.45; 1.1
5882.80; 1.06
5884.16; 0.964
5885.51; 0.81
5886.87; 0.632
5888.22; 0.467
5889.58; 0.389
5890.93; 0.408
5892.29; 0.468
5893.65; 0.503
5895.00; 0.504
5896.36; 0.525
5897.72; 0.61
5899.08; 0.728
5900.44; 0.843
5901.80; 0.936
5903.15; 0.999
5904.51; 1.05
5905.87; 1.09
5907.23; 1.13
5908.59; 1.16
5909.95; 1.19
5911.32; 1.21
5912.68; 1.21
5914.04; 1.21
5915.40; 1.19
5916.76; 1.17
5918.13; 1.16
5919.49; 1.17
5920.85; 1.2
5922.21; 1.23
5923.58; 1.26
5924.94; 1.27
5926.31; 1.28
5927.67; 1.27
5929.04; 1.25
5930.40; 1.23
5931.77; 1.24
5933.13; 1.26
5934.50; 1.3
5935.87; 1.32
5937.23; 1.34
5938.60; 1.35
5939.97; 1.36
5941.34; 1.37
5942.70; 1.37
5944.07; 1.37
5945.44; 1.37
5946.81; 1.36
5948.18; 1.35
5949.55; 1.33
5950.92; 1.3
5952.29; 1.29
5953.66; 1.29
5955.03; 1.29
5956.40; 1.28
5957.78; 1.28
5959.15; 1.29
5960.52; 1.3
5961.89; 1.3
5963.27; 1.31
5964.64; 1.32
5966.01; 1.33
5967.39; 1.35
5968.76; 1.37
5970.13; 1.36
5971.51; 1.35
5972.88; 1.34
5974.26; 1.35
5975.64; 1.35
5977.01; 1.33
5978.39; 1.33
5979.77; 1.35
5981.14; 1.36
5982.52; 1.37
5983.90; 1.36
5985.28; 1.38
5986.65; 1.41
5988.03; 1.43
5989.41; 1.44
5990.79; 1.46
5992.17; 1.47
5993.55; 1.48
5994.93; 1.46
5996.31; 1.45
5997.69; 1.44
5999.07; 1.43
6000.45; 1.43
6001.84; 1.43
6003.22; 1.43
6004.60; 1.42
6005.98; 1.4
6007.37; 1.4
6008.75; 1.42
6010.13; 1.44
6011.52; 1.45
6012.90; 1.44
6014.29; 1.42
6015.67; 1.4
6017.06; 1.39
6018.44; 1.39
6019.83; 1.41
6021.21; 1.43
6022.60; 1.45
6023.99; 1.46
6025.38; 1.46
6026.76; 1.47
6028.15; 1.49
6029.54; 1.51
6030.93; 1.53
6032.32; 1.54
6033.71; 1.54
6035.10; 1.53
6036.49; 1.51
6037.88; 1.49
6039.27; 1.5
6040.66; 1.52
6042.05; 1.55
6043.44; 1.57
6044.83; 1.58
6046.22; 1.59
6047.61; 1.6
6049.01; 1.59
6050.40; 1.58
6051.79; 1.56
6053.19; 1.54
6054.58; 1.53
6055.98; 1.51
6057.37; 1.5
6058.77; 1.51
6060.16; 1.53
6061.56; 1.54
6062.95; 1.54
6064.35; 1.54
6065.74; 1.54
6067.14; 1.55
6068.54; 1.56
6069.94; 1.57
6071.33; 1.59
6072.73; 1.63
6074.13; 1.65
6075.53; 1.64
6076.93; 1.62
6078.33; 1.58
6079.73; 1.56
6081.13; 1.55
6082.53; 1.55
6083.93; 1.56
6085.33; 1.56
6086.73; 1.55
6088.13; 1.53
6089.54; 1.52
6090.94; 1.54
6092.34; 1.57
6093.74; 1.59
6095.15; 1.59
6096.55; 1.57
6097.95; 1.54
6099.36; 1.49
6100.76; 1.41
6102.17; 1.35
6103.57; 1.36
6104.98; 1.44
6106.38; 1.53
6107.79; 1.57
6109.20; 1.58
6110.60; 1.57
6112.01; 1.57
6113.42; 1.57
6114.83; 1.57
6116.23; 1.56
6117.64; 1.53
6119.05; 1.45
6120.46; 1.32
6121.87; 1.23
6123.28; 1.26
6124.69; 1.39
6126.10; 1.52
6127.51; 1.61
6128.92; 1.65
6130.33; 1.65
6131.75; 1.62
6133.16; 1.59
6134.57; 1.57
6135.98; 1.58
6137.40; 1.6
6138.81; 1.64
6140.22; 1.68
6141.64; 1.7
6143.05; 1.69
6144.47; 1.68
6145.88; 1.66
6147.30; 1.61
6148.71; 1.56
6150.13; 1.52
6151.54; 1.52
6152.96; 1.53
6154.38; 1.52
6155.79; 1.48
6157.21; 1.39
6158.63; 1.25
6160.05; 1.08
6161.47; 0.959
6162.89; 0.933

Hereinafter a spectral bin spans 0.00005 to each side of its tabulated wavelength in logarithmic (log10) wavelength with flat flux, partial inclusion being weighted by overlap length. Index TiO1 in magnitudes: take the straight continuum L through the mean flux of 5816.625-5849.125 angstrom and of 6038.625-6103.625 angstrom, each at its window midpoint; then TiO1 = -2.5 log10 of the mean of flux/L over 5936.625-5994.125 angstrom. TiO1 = 0.12 mag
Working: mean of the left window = 1.46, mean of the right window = 1.55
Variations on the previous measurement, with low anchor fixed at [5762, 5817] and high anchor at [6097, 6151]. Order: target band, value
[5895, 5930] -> 0.35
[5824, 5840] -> -0.01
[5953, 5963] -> 0.17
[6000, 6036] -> 0.05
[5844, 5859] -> 0.11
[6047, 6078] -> -0.03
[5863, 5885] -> 0.22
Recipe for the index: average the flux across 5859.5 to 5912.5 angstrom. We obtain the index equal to 0.999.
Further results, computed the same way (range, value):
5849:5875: 1.3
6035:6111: 1.54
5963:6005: 1.39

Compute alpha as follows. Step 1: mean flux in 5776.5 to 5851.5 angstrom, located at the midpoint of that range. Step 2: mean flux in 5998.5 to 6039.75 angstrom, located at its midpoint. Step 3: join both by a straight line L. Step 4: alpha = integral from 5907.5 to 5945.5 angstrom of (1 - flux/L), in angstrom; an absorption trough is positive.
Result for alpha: 5.3 angstrom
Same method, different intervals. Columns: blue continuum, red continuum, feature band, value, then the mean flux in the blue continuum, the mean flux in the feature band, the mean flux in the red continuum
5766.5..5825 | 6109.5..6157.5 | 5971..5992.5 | 2.0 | 1.48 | 1.38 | 1.55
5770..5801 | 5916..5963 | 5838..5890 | 6.3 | 1.48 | 1.22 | 1.29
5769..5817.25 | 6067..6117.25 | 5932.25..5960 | 3.6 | 1.49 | 1.32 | 1.55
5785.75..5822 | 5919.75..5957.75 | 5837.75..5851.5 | 0.2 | 1.48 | 1.41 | 1.3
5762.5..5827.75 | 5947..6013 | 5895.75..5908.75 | 4.7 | 1.47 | 0.899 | 1.37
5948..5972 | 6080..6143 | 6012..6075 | -3.6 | 1.32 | 1.52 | 1.53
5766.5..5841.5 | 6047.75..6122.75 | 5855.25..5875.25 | 2.7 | 1.48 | 1.29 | 1.53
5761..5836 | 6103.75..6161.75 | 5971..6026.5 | 3.2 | 1.47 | 1.41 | 1.51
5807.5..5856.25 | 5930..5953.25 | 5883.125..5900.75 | 9.8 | 1.44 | 0.608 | 1.32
